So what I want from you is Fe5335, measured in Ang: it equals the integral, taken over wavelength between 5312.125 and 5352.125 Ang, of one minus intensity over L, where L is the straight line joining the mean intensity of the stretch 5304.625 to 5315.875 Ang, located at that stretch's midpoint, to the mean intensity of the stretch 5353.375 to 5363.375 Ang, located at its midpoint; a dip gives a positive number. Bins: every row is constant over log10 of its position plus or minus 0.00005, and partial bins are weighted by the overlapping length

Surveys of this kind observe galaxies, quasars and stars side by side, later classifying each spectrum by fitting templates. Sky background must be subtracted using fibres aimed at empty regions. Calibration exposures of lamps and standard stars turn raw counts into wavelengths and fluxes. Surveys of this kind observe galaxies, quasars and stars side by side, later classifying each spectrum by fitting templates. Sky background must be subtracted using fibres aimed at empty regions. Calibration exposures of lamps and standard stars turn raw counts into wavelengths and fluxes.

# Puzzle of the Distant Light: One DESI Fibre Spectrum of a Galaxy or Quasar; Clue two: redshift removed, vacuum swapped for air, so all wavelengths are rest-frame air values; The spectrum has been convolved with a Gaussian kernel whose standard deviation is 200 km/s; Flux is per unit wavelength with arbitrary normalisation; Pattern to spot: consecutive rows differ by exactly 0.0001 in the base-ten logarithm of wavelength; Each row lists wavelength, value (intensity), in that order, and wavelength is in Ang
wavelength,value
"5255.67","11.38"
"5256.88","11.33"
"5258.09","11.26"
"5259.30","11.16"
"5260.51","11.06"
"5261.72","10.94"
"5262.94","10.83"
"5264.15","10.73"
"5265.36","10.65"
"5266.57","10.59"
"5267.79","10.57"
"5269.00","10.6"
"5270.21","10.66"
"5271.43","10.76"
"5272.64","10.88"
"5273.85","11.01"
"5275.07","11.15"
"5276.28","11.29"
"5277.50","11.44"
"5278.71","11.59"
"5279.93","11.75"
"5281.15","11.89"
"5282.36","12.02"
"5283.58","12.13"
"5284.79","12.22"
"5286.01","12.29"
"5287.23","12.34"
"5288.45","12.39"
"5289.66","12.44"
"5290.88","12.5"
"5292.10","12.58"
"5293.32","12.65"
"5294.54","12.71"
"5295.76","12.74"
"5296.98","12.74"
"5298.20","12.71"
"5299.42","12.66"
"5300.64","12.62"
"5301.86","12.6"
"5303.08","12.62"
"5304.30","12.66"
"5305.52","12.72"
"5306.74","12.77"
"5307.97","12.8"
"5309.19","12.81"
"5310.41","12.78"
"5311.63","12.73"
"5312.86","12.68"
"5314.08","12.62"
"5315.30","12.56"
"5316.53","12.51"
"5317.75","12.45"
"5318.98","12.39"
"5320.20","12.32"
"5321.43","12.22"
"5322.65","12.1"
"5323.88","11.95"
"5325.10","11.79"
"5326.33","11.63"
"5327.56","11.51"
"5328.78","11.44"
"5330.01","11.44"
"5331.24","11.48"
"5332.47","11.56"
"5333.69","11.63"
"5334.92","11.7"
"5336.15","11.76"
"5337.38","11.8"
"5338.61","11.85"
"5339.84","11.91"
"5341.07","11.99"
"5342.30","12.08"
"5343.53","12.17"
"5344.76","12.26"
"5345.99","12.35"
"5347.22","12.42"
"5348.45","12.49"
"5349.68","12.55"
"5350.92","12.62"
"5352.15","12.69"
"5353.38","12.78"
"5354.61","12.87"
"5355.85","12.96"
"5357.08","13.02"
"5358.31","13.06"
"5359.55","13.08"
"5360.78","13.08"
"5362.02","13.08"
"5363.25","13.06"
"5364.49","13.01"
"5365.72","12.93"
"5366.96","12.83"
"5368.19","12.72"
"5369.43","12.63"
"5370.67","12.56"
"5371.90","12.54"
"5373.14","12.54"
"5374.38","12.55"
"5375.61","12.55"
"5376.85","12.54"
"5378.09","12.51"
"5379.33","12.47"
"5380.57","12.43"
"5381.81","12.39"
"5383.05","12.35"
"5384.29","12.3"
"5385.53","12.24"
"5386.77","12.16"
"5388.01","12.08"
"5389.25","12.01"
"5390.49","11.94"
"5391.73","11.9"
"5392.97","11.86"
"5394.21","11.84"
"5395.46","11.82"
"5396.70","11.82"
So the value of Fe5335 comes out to 2.40 Ang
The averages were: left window 12.7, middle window 12.1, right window 13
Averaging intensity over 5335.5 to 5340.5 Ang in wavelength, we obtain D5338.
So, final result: 11.8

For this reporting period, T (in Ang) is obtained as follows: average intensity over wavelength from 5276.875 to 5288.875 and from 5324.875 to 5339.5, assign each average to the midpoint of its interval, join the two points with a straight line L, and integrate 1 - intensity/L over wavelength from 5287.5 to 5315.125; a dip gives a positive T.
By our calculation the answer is -1.86 Ang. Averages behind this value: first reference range 12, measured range 12.7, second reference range 11.6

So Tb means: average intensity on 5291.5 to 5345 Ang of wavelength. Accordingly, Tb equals 12.3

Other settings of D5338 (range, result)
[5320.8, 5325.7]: 12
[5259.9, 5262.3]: 11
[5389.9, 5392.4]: 11.9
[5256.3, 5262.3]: 11.2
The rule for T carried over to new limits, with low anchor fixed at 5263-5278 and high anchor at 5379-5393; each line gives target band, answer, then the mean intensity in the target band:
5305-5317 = -1.46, 12.7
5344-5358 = -1.02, 12.6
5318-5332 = -0.45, 11.9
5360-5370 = -0.82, 12.9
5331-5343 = -0.17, 11.8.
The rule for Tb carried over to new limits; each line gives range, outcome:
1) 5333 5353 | 12.1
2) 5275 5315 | 12.4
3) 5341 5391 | 12.6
